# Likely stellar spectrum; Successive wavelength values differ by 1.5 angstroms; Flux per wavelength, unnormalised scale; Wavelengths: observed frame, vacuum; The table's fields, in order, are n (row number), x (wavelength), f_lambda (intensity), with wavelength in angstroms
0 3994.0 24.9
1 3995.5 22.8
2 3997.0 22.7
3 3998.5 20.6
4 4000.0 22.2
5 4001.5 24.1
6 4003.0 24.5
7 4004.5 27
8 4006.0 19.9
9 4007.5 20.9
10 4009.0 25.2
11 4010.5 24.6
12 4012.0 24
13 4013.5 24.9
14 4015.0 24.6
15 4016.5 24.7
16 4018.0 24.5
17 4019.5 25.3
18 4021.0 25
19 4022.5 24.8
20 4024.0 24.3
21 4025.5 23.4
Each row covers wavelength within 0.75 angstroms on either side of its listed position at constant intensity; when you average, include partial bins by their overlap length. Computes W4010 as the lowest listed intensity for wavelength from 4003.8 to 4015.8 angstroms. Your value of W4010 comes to 19.9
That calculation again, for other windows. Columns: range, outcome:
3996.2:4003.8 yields 20.6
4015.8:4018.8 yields 24.5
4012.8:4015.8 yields 24.6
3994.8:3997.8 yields 22.7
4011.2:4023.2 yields 24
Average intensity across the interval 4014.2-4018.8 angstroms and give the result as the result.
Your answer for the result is 24.6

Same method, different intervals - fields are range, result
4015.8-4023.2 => 24.9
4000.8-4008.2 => 23.3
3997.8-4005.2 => 23.7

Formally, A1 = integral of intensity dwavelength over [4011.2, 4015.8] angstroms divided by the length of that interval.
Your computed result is 24.5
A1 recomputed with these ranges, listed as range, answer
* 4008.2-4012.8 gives 24.6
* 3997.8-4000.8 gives 21.5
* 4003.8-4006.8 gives 23.3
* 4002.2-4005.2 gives 25.7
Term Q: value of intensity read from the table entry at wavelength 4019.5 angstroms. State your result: 25.3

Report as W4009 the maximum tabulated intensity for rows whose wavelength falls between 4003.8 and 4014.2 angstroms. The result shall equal 27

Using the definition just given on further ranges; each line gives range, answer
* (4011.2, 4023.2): 25.3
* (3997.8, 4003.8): 24.5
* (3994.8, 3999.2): 22.8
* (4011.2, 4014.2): 24.9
